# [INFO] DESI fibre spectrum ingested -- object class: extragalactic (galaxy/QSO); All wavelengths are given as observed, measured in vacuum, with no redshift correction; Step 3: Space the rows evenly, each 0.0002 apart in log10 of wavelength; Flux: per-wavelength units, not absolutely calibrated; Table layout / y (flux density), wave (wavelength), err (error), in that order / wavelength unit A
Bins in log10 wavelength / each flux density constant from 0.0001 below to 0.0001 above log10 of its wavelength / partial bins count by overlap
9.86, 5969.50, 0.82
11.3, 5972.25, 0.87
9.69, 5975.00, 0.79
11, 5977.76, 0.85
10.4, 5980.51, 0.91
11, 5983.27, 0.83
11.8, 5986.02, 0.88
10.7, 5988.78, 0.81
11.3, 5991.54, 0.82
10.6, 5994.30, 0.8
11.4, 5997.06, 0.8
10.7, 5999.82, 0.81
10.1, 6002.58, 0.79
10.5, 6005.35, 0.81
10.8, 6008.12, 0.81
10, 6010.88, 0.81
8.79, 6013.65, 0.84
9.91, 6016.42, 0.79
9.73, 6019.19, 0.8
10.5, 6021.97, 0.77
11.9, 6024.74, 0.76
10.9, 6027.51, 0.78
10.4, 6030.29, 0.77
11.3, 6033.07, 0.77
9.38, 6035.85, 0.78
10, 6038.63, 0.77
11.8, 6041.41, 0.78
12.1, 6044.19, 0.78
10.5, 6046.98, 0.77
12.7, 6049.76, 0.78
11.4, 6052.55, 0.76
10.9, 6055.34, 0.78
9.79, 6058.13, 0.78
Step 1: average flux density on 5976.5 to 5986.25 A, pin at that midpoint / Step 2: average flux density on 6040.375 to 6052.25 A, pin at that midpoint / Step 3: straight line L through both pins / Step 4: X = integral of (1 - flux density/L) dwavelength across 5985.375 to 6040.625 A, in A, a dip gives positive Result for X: 3.9 A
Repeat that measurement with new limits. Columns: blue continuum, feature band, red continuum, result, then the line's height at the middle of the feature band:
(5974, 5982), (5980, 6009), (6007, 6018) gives -2.07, 10.1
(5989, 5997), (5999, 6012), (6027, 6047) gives 0.62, 10.9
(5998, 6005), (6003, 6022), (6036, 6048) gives 1.07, 10.6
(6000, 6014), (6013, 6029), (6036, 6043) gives 0.06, 10.4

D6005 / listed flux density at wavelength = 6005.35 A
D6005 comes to 10.5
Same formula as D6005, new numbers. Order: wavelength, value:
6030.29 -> 10.4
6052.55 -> 11.4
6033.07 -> 11.3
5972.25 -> 11.3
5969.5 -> 9.86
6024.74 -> 11.9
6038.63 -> 10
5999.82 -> 10.7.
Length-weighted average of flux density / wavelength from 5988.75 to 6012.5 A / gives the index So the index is 10.7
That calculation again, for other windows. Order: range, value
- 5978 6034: 10.6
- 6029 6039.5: 10.3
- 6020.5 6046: 10.9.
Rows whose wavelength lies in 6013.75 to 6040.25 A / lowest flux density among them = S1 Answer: 9.38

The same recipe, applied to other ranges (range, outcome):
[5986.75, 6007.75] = 10.1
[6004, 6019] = 8.79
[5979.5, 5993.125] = 10.4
